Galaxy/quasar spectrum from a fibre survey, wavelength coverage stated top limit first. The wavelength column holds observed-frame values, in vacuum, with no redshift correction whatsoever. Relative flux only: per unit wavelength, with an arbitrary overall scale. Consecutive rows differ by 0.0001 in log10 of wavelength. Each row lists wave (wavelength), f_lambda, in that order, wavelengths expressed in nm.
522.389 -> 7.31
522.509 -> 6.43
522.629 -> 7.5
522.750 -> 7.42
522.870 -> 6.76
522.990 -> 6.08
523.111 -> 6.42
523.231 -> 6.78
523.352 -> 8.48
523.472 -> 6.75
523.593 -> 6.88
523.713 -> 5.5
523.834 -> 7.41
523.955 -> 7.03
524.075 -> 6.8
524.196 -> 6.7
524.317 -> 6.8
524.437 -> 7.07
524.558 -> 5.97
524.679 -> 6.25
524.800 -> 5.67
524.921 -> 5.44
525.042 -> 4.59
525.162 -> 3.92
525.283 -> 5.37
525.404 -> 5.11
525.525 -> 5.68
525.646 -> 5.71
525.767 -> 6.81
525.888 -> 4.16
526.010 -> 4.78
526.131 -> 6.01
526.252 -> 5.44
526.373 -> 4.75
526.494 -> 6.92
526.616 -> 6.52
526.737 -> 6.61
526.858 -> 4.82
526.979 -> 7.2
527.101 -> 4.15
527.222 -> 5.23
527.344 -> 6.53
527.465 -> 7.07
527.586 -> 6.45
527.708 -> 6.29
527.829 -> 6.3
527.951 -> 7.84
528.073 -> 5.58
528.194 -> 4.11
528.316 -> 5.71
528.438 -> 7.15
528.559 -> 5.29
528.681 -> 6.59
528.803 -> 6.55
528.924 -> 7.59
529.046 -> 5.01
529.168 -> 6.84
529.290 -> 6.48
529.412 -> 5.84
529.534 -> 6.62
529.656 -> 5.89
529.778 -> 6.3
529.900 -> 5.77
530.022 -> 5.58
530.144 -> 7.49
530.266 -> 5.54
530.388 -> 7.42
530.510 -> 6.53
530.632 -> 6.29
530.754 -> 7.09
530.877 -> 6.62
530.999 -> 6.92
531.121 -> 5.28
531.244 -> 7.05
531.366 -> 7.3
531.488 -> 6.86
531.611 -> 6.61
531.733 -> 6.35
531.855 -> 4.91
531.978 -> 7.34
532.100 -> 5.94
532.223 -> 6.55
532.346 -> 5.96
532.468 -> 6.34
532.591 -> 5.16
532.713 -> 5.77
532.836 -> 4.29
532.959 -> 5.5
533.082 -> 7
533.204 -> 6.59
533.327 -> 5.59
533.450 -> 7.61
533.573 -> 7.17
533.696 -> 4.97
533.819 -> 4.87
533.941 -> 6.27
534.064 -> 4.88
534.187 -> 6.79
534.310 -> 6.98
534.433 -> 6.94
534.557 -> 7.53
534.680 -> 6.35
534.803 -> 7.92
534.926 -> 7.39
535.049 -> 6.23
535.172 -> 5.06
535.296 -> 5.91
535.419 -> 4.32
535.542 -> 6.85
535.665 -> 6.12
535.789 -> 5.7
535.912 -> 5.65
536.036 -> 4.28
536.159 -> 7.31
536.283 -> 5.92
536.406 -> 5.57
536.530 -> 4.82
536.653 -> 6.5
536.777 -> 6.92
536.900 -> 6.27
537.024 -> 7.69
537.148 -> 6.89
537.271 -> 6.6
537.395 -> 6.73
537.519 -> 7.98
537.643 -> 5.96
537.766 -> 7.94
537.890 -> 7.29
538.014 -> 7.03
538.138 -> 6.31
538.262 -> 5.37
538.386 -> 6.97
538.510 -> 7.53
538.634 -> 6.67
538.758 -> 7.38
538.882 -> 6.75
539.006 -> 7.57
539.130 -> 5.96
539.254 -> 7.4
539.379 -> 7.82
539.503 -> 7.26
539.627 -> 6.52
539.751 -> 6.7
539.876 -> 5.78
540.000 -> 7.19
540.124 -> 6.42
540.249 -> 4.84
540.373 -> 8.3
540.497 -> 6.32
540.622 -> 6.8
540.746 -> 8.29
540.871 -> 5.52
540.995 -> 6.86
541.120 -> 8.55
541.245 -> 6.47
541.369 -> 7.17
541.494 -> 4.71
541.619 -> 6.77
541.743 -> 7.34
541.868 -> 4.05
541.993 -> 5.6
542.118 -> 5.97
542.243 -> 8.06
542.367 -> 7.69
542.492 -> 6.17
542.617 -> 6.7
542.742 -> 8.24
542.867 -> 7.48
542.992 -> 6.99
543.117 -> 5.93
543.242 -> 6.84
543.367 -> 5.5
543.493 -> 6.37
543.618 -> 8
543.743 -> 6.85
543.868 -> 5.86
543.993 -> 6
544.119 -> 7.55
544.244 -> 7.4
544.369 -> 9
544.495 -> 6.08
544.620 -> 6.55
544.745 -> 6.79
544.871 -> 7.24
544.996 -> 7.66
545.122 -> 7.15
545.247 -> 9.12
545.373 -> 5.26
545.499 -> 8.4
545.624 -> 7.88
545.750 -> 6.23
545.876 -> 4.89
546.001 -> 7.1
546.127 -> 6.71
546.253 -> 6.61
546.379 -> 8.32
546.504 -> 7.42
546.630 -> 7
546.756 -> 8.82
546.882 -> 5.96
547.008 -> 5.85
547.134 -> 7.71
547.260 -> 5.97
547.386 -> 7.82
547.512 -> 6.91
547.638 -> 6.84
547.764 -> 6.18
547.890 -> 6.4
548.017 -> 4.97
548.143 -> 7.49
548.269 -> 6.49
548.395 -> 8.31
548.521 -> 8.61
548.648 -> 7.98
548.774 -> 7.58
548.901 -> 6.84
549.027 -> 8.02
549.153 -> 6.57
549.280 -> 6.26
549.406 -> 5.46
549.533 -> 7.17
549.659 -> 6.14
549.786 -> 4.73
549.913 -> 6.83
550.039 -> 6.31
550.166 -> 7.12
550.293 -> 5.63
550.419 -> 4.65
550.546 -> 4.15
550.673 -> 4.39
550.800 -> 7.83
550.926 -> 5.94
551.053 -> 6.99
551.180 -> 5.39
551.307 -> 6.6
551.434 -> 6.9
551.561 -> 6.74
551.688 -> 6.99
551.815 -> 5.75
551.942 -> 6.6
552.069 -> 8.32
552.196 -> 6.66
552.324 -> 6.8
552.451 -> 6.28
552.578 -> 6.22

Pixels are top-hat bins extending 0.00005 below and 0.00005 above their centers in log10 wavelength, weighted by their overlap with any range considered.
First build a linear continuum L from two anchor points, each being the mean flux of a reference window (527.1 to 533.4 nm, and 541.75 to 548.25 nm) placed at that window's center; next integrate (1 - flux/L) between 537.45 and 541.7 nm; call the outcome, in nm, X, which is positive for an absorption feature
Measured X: -0.14 nm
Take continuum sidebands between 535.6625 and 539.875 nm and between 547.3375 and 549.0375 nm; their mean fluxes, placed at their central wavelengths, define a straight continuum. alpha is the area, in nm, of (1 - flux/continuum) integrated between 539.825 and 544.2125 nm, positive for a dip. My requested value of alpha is 0.106 nm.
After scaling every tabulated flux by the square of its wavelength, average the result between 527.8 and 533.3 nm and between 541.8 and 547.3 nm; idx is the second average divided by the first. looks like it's 1.2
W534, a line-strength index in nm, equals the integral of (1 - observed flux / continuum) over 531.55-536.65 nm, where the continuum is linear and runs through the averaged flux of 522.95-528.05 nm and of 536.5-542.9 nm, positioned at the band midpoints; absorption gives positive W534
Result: 0.33 nm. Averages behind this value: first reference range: 6.1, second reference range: 6.78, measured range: 6.09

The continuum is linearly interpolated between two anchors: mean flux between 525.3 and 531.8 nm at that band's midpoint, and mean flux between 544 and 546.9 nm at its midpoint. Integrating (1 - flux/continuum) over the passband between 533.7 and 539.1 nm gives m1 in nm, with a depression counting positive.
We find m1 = 0.15 nm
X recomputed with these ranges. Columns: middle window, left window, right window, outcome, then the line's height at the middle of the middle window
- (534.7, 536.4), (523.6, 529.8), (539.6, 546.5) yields 0.108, 6.45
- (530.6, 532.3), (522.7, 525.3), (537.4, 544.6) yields 0.016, 6.57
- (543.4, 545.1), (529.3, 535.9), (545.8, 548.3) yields -0.083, 6.68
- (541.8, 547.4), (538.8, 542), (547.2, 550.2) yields -0.138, 6.73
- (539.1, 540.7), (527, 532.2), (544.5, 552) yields -0.054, 6.53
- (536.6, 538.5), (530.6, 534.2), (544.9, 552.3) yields -0.146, 6.36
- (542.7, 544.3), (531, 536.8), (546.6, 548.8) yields -0.013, 6.77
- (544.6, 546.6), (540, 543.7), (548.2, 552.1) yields -0.140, 6.63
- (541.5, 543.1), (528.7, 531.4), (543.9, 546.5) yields 0.071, 6.97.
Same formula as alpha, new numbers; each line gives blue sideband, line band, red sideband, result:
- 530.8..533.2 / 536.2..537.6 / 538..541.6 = 0.01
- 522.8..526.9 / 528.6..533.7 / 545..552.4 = -0.07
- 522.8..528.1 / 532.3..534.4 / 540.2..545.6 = 0.15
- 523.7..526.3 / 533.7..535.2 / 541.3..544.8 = -0.03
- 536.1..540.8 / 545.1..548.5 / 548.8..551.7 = -0.30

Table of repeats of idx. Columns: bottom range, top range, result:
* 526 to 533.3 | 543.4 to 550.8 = 1.17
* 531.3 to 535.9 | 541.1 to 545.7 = 1.15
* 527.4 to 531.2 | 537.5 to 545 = 1.13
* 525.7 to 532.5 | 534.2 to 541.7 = 1.10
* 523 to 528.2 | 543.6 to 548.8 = 1.26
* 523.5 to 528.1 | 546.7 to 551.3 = 1.19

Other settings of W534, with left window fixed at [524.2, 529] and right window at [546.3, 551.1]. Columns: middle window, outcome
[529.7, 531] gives -0.09 nm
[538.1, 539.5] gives -0.13 nm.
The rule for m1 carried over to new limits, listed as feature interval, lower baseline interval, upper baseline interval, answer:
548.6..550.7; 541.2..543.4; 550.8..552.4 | 0.13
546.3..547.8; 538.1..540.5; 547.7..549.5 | -0.04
